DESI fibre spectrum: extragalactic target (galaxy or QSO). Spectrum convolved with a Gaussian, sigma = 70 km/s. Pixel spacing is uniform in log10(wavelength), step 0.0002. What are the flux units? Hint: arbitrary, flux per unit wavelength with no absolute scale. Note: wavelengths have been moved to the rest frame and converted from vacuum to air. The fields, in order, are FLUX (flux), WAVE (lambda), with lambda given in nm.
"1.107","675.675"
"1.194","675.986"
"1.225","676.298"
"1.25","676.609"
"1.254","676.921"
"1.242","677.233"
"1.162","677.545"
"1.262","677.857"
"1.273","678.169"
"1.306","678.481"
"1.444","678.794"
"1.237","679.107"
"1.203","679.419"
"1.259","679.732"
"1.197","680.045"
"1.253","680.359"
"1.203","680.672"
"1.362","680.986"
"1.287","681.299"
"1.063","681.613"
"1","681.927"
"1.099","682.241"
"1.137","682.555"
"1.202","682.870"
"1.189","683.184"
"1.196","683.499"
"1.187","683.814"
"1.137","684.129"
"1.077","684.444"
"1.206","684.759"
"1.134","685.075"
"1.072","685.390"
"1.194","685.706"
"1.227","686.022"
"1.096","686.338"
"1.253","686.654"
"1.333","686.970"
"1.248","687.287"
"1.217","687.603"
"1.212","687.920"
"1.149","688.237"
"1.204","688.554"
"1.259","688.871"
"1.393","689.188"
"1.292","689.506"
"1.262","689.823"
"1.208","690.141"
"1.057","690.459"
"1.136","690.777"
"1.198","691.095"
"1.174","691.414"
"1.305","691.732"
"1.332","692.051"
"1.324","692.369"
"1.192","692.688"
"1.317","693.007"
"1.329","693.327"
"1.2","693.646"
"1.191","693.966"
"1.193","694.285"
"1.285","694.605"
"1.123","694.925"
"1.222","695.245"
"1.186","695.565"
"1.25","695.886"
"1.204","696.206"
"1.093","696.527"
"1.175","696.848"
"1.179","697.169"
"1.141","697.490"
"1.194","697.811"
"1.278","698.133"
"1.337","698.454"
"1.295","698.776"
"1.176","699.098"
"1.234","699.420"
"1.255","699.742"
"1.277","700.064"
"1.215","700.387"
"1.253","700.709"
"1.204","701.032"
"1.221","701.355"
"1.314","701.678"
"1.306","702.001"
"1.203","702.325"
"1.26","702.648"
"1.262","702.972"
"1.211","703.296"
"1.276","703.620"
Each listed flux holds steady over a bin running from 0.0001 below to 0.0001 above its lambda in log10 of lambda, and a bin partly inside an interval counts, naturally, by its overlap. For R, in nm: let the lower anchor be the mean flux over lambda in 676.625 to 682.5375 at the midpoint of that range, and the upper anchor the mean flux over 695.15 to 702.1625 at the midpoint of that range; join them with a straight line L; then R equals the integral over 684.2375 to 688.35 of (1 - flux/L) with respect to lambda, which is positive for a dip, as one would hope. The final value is 0.14 nm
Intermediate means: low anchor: 1.23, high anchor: 1.23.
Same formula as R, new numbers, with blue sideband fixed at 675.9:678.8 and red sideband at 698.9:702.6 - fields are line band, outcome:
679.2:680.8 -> 0.04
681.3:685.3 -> 0.35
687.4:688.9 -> 0.05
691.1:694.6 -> -0.02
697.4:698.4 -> 0.02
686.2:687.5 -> 0.02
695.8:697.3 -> 0.08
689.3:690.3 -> -0.01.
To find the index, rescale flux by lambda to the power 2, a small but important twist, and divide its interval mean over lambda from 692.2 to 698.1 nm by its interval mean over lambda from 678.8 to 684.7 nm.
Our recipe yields 1.1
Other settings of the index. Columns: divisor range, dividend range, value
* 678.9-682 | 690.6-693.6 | 1.07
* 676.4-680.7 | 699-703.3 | 1.06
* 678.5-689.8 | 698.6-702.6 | 1.08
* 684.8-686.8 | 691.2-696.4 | 1.09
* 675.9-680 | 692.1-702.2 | 1.04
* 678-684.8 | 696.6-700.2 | 1.07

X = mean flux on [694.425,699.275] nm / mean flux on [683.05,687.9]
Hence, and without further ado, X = 1.0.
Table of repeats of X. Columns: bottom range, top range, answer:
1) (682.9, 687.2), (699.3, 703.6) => 1.06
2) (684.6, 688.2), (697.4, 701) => 1.04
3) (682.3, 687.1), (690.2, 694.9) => 1.05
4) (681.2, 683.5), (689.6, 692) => 1.05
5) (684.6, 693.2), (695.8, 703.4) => 1.01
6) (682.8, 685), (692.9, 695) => 1.06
